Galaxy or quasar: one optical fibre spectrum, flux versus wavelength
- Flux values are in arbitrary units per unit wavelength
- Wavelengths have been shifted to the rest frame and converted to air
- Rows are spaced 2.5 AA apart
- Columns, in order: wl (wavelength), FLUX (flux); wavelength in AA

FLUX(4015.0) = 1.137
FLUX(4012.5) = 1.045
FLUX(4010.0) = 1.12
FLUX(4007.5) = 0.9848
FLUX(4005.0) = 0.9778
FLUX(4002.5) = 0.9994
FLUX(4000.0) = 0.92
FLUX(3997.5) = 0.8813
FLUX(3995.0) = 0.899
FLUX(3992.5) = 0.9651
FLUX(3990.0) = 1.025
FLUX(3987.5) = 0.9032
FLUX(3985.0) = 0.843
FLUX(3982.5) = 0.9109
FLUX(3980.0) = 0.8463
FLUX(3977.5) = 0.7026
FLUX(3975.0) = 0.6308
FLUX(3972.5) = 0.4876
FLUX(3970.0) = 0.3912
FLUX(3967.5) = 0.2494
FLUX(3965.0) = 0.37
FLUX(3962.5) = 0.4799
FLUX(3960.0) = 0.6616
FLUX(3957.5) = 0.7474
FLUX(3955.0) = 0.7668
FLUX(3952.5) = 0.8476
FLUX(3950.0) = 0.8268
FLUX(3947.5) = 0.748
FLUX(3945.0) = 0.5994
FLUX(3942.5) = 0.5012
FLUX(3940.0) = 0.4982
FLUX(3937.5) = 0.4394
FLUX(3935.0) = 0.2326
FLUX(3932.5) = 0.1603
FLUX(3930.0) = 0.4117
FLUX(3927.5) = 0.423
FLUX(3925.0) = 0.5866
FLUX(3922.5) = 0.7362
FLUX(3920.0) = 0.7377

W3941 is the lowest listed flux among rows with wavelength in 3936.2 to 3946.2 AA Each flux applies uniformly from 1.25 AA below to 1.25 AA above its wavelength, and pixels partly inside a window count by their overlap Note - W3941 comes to 0.4394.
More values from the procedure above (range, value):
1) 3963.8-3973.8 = 0.2494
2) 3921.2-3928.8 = 0.423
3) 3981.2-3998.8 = 0.843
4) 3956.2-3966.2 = 0.37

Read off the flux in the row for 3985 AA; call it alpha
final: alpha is 0.843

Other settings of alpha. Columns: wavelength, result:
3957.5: 0.7474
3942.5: 0.5012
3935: 0.2326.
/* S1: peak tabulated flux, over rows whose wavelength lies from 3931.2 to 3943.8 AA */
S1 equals 0.5012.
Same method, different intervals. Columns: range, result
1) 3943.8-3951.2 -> 0.8268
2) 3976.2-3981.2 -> 0.8463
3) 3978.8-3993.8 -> 1.025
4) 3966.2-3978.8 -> 0.7026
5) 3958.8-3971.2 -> 0.6616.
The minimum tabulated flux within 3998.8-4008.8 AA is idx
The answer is 0.92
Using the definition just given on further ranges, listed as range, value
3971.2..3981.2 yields 0.4876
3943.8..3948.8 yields 0.5994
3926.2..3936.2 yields 0.1603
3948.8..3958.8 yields 0.7474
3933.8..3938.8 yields 0.2326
